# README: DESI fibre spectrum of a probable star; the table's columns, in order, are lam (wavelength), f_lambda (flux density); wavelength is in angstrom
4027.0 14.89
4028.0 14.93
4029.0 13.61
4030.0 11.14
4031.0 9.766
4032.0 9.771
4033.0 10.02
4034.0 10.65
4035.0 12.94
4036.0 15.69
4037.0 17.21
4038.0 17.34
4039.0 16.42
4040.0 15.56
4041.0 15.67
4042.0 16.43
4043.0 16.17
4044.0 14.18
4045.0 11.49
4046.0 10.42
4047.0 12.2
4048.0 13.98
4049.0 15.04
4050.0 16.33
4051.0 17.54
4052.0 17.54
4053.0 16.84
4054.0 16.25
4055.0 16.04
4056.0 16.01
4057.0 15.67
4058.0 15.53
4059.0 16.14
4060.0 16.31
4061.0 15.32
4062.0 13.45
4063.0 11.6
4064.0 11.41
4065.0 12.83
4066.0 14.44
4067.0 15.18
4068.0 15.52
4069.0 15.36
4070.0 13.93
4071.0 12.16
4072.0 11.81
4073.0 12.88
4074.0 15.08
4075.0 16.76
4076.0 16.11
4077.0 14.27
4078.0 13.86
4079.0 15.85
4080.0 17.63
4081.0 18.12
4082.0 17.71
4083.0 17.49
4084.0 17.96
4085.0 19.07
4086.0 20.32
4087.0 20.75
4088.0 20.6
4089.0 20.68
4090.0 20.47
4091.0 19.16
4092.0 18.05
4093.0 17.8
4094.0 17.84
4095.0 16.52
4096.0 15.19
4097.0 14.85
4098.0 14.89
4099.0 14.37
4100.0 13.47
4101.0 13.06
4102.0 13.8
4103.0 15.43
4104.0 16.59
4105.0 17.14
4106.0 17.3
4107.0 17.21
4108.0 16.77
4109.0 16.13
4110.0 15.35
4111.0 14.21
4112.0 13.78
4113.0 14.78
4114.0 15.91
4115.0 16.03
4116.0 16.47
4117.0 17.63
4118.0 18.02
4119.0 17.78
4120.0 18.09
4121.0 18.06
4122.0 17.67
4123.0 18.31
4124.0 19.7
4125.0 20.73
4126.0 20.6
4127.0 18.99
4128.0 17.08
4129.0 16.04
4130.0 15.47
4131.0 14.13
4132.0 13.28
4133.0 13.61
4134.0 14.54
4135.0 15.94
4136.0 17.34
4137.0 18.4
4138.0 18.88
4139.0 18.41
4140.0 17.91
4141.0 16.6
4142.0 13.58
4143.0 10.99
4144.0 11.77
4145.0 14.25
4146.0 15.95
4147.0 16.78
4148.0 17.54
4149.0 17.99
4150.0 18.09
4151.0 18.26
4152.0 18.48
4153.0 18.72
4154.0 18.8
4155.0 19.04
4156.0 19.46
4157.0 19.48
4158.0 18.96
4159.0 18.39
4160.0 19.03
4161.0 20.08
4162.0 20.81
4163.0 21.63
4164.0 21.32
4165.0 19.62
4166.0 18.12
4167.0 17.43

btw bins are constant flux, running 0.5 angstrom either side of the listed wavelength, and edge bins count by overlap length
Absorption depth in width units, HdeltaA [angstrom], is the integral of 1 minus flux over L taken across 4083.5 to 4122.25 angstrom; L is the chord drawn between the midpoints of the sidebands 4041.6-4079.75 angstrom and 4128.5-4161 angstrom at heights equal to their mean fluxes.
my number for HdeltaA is -2.9 angstrom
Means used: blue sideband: 14.7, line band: 16.9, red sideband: 16.8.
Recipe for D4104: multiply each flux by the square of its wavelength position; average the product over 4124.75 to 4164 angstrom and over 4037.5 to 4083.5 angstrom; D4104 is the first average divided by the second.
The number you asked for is 1.20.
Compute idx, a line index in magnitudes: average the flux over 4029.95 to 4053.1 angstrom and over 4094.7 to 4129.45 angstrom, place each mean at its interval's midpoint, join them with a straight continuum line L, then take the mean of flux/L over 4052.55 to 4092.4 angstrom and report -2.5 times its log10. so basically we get -0.06 mag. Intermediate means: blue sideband 14.2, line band 16.1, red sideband 16.5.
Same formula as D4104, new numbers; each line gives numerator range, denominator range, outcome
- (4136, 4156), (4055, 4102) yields 1.10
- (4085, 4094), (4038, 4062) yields 1.30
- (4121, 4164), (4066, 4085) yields 1.17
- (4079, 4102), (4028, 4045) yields 1.29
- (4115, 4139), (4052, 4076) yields 1.21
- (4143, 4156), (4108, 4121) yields 1.06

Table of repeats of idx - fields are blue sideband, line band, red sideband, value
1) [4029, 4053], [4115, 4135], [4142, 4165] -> -0.01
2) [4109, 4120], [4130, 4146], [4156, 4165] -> 0.18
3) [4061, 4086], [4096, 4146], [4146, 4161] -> 0.06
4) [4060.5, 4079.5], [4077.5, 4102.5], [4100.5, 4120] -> -0.15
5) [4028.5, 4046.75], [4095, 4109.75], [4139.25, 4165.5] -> 0.03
